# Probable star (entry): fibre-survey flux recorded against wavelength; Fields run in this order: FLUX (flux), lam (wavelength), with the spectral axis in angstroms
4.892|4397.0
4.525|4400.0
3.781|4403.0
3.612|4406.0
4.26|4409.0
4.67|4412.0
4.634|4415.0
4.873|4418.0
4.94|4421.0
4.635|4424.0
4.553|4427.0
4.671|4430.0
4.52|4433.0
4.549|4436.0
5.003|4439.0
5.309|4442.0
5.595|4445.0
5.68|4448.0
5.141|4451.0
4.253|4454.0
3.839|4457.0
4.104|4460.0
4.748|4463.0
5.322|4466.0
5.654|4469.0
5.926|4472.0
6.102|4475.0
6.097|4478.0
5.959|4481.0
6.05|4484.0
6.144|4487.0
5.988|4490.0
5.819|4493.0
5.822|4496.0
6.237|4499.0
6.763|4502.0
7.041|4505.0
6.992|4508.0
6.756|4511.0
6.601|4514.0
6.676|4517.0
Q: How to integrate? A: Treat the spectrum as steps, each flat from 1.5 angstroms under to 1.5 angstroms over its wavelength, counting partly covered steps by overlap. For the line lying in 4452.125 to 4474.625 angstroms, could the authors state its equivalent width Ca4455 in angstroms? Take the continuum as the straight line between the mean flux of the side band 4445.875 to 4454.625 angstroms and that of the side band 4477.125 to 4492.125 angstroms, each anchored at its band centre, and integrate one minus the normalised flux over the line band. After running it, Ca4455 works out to 2.5 angstroms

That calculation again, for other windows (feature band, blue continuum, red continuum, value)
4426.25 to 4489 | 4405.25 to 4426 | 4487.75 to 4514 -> 3.1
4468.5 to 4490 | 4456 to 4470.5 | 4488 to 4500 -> -2.5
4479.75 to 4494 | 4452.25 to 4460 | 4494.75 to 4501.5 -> -1.0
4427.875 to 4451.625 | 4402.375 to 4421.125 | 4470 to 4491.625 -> 0.1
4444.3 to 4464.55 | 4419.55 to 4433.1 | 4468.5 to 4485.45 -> 2.4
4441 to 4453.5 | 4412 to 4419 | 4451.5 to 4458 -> -2.9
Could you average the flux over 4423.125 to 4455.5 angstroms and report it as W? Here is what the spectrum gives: 4.91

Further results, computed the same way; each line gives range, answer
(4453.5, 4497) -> 5.48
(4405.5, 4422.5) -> 4.55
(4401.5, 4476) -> 4.81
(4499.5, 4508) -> 6.84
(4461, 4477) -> 5.52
